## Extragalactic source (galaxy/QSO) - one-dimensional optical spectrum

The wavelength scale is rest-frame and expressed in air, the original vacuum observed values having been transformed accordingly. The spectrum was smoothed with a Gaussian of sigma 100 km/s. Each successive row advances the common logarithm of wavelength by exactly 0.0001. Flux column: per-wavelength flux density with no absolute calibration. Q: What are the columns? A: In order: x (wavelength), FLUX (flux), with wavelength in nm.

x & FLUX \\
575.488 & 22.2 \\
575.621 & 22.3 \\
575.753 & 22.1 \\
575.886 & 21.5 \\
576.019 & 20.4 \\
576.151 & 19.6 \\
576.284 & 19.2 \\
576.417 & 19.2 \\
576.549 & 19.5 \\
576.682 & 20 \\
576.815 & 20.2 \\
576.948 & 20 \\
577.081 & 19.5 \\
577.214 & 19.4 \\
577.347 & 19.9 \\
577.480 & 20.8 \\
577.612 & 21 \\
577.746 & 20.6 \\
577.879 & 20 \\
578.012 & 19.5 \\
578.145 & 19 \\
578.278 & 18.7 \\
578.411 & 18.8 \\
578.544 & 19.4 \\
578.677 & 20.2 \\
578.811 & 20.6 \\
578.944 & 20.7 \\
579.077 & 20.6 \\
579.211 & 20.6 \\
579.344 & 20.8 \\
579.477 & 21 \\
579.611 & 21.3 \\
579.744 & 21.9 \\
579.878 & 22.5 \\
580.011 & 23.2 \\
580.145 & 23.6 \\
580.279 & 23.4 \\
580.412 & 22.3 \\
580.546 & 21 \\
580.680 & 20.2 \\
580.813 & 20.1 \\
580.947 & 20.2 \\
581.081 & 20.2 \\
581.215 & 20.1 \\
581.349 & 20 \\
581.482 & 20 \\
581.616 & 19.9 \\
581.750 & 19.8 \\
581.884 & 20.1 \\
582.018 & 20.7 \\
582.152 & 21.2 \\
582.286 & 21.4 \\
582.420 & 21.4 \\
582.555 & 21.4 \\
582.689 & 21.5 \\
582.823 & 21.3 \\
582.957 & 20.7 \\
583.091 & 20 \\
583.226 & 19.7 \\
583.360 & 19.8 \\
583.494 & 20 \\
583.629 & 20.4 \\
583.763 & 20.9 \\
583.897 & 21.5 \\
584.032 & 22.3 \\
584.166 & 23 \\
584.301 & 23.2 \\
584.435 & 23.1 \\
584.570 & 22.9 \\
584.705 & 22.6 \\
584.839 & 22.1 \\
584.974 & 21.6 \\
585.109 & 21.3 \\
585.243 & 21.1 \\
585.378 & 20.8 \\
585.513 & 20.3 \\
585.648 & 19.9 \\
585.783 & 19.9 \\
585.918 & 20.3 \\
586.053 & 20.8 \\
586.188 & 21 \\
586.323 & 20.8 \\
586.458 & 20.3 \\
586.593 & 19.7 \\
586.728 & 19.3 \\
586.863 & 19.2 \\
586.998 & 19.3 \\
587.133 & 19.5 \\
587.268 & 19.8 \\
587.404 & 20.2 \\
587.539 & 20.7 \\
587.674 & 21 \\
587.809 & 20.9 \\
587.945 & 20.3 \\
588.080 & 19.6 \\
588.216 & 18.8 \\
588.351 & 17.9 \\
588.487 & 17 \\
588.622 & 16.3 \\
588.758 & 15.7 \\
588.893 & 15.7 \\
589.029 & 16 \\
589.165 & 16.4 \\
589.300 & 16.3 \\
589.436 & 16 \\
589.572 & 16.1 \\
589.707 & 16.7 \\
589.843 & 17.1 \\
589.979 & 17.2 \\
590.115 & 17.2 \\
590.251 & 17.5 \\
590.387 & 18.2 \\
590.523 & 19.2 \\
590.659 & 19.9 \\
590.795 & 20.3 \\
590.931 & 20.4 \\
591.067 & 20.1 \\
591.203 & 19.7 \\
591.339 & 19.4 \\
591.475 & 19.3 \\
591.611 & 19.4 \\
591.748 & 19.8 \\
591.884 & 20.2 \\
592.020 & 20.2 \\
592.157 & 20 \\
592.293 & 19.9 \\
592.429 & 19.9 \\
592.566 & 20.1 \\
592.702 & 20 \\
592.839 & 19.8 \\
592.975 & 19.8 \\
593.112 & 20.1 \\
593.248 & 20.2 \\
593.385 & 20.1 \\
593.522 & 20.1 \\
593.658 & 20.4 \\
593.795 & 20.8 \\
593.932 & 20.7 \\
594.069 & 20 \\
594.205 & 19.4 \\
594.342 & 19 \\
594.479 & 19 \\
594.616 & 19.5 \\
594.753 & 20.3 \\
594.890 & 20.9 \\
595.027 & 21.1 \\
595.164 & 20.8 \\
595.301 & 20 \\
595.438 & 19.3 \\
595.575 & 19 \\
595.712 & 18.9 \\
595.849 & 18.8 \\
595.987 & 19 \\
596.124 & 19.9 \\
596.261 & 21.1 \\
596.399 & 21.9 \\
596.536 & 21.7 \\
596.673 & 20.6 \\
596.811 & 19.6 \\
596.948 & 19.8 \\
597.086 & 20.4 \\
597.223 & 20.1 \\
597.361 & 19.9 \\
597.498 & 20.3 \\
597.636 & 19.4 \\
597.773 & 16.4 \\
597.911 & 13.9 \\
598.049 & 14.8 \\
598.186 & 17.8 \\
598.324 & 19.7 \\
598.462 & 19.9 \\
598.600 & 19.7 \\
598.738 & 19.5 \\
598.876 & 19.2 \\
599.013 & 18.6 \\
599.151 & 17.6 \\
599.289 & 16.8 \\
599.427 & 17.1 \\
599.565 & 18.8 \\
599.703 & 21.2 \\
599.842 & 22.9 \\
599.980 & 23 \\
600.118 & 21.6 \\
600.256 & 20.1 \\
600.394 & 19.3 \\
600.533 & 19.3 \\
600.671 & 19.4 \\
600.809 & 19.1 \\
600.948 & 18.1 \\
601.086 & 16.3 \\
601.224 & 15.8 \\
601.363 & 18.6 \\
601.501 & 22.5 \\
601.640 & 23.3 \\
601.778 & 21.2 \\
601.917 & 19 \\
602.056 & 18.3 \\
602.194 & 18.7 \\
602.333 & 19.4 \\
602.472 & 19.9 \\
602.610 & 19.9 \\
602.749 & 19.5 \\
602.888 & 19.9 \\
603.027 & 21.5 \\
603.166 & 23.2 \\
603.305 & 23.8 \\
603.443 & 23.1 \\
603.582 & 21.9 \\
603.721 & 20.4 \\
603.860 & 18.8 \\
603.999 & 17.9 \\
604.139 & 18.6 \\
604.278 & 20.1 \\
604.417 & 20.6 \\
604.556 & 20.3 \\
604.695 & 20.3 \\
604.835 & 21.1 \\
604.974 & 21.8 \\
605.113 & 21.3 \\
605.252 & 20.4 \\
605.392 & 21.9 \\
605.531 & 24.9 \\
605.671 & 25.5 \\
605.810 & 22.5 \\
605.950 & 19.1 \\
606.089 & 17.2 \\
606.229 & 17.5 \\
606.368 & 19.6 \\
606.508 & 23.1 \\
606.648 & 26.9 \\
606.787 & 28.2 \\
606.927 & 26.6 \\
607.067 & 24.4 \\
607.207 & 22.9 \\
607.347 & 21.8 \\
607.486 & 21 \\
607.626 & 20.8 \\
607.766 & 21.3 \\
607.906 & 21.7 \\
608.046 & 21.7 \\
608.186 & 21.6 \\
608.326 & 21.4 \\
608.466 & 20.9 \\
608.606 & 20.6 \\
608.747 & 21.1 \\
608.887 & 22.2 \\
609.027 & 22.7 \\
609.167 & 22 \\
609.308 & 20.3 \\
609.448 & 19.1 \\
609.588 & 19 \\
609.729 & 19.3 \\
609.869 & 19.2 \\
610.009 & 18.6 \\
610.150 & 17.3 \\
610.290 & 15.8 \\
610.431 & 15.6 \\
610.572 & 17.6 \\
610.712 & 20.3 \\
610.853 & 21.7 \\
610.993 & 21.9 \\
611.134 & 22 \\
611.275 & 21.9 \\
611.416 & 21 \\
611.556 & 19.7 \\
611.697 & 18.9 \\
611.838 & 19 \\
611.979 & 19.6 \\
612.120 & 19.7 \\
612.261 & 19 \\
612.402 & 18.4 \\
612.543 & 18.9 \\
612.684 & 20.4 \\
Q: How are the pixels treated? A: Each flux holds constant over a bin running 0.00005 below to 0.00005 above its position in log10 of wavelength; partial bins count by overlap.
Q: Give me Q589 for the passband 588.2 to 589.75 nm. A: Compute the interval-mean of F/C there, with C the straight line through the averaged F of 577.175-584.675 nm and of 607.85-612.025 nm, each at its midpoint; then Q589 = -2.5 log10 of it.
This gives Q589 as 0.24 mag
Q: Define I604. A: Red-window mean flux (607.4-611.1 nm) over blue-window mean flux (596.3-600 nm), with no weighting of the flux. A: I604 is 1.05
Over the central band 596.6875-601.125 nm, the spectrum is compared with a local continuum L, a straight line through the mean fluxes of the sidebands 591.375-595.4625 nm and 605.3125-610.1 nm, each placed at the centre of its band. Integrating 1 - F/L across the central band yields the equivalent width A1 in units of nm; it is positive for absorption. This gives 0.33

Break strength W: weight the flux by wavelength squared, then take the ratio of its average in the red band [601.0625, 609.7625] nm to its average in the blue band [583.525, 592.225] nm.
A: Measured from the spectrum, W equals 1.1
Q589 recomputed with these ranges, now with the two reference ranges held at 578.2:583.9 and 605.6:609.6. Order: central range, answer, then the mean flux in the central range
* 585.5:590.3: 0.13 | 18.6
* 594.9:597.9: 0.08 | 19.8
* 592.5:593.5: 0.07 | 20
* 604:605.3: 0.07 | 20.4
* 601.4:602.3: 0.06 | 20.4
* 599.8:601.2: 0.10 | 19.7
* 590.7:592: 0.07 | 19.9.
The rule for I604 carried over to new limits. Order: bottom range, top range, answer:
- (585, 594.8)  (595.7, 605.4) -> 1.02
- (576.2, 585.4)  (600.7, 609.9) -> 1.01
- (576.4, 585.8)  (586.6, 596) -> 0.92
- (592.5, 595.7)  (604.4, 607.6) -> 1.11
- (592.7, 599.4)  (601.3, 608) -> 1.09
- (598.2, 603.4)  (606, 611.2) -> 1.06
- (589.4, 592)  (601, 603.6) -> 1.08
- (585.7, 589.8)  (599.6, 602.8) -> 1.06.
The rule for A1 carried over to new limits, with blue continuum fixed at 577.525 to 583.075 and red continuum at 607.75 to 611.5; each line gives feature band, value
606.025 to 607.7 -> -0.181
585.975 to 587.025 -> 0.029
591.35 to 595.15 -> 0.099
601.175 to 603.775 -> -0.022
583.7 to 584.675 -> -0.082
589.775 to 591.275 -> 0.130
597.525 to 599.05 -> 0.173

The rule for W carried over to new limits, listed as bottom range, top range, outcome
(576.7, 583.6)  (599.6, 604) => 1.06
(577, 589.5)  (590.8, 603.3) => 1.02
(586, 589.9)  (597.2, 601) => 1.07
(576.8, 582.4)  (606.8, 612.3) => 1.11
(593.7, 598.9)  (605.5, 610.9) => 1.12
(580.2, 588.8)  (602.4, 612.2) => 1.10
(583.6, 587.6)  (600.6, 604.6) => 1.01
